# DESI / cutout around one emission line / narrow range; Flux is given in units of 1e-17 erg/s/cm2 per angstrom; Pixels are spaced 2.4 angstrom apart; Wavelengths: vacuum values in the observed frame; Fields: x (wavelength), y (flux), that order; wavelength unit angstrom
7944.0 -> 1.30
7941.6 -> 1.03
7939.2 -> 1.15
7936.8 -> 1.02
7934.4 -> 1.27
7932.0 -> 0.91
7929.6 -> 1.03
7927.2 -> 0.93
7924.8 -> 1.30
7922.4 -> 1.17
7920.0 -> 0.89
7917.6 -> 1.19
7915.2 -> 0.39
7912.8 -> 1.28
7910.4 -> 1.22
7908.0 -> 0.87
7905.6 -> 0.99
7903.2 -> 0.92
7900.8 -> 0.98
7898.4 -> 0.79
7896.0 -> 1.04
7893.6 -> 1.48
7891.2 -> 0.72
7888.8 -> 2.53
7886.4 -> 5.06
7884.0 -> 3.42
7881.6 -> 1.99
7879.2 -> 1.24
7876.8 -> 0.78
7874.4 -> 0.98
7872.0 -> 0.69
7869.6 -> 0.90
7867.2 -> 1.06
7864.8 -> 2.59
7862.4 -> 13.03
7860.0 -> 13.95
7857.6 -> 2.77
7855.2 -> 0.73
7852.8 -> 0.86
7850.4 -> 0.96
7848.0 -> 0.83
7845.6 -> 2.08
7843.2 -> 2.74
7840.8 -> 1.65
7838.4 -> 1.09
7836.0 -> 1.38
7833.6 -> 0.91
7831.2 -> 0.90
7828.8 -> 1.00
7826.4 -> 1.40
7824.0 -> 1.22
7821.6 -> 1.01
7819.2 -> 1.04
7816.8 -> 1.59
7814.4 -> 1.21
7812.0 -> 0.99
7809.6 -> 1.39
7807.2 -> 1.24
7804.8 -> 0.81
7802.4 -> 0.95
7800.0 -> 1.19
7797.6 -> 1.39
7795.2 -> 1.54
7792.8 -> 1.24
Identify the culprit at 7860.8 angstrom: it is H-alpha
